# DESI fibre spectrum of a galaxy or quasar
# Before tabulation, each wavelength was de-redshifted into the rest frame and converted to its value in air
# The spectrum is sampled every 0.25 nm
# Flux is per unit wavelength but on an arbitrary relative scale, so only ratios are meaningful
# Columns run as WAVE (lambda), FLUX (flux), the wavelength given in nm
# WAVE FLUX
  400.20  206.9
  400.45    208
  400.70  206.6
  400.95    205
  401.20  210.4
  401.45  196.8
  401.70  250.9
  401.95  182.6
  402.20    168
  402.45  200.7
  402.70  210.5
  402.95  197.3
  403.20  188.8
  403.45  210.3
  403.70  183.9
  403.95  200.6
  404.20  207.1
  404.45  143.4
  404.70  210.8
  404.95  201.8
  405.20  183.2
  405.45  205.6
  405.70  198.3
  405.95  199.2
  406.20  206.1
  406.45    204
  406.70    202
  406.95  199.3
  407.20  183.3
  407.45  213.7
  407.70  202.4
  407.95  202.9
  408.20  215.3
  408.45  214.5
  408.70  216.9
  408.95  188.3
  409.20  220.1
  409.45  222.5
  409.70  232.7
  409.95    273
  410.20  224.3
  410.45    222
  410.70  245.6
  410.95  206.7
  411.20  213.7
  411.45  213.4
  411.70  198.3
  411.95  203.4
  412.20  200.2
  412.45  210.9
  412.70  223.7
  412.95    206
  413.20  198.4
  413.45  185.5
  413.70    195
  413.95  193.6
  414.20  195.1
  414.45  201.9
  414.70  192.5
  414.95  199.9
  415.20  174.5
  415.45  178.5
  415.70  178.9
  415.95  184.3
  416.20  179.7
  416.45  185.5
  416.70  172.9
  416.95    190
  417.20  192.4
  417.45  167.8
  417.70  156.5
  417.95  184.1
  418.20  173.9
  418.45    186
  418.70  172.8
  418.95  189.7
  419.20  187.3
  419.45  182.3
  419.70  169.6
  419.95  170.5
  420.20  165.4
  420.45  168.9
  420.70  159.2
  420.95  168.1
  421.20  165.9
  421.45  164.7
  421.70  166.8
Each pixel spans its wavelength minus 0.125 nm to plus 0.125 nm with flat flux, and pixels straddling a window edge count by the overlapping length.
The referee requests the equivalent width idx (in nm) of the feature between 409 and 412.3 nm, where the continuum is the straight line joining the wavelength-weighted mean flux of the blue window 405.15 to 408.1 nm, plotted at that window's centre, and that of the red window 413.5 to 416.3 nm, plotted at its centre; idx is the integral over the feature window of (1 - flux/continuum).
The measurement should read -0.44 nm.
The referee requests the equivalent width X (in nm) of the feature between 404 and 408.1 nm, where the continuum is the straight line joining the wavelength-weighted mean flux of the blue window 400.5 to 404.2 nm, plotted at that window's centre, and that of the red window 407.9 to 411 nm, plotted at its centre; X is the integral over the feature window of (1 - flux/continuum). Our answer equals 0.28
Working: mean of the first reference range 201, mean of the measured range 198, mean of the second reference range 223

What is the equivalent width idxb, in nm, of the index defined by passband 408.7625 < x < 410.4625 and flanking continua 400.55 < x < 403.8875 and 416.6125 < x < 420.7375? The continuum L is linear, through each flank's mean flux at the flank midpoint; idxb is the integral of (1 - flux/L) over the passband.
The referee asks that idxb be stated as -0.32 nm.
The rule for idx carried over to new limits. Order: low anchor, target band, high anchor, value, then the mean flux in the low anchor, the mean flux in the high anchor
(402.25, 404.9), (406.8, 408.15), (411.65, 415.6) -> -0.04 nm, 195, 197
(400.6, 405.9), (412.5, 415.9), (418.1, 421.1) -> -0.22 nm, 198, 174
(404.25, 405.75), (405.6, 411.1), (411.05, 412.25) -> -0.41 nm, 191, 206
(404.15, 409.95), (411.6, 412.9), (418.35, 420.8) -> -0.10 nm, 205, 175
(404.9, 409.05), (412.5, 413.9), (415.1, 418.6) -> -0.11 nm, 202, 179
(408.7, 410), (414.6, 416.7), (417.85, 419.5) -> 0.13 nm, 224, 182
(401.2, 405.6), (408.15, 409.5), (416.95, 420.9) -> -0.16 nm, 197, 175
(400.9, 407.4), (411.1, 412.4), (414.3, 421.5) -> -0.13 nm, 198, 178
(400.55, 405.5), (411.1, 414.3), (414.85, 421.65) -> -0.32 nm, 198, 176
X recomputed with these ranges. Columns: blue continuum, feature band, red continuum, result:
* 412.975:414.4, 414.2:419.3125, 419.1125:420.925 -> 0.018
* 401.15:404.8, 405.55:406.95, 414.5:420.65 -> -0.063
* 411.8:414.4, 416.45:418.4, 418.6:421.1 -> 0.060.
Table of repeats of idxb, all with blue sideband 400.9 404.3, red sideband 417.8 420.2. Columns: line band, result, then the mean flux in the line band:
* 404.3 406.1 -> 0.046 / 192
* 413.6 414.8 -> -0.069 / 196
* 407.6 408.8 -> -0.107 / 210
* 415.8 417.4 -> -0.013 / 183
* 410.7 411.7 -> -0.131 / 214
